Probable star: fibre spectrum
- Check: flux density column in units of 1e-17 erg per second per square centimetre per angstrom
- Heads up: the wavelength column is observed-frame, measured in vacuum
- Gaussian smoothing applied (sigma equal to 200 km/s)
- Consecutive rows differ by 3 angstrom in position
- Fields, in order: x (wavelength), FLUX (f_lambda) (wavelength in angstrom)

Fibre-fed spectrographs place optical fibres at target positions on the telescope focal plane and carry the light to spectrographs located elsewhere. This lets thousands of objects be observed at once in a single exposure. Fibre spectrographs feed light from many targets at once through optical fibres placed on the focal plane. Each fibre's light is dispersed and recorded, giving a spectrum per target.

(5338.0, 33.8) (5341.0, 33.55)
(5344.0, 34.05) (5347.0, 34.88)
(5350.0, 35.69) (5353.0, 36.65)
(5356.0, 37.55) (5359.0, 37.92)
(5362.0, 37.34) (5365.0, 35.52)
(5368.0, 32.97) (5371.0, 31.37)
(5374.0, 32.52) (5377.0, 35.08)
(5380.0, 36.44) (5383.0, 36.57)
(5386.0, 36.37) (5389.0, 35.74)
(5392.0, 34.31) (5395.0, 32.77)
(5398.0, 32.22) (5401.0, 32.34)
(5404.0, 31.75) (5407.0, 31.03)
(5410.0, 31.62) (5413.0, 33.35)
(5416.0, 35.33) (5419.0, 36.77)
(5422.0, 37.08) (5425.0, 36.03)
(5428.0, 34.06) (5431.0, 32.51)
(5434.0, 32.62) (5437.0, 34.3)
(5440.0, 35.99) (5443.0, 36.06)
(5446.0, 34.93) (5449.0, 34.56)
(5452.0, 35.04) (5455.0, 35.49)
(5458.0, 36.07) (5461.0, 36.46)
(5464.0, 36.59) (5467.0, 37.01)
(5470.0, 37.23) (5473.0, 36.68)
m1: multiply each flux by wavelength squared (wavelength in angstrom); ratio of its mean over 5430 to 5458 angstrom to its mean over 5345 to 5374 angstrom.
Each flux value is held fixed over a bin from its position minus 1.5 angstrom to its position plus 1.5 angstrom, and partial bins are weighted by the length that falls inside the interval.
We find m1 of 1.01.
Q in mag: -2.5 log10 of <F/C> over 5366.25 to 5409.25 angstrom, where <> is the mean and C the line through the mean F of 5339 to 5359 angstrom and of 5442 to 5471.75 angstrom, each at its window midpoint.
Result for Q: 0.06 mag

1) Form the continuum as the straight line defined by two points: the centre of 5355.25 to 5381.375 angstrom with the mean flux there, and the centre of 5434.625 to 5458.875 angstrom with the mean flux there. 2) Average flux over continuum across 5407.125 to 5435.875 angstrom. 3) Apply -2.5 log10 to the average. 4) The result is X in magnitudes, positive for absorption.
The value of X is 0.03 mag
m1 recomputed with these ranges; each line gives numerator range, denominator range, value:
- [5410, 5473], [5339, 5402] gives 1.04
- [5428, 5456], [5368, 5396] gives 1.02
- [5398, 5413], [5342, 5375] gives 0.92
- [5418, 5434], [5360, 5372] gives 1.03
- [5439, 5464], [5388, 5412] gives 1.11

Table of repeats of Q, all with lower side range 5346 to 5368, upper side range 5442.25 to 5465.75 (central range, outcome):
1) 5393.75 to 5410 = 0.129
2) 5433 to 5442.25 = 0.038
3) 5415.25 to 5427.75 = -0.008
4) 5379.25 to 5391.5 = 0.000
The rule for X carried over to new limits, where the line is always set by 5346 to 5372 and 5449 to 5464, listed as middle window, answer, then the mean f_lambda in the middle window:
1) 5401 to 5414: 0.12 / 31.9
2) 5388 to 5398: 0.06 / 33.9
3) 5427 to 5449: 0.04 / 34.4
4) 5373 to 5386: 0.01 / 35.4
